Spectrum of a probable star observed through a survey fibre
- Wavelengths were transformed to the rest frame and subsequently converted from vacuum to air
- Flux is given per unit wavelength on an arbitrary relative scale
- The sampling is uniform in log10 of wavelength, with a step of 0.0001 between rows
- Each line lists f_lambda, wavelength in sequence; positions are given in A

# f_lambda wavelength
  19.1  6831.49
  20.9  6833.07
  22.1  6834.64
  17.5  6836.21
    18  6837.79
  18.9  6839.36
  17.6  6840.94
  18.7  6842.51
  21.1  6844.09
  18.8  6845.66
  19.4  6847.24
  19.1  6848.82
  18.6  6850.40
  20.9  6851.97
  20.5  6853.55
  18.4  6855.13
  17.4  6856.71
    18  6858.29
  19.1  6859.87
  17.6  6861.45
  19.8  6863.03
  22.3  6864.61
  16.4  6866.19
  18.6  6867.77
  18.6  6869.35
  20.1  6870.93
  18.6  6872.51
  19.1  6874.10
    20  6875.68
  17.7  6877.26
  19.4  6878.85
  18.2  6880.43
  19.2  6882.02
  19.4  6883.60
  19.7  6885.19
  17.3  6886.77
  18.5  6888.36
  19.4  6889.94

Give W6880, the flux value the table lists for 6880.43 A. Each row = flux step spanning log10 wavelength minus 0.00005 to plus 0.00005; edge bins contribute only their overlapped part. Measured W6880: 18.2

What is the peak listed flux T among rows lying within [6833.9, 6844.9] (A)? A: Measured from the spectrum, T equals 22.1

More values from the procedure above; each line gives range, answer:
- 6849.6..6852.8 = 20.9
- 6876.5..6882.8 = 19.4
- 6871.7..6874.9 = 19.1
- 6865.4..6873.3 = 20.1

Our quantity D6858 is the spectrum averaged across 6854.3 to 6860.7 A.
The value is 18.2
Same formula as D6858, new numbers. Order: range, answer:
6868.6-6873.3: 19.1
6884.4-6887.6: 18.5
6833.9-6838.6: 19.2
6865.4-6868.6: 17.5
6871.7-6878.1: 18.8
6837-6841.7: 18.2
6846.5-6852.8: 19.5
